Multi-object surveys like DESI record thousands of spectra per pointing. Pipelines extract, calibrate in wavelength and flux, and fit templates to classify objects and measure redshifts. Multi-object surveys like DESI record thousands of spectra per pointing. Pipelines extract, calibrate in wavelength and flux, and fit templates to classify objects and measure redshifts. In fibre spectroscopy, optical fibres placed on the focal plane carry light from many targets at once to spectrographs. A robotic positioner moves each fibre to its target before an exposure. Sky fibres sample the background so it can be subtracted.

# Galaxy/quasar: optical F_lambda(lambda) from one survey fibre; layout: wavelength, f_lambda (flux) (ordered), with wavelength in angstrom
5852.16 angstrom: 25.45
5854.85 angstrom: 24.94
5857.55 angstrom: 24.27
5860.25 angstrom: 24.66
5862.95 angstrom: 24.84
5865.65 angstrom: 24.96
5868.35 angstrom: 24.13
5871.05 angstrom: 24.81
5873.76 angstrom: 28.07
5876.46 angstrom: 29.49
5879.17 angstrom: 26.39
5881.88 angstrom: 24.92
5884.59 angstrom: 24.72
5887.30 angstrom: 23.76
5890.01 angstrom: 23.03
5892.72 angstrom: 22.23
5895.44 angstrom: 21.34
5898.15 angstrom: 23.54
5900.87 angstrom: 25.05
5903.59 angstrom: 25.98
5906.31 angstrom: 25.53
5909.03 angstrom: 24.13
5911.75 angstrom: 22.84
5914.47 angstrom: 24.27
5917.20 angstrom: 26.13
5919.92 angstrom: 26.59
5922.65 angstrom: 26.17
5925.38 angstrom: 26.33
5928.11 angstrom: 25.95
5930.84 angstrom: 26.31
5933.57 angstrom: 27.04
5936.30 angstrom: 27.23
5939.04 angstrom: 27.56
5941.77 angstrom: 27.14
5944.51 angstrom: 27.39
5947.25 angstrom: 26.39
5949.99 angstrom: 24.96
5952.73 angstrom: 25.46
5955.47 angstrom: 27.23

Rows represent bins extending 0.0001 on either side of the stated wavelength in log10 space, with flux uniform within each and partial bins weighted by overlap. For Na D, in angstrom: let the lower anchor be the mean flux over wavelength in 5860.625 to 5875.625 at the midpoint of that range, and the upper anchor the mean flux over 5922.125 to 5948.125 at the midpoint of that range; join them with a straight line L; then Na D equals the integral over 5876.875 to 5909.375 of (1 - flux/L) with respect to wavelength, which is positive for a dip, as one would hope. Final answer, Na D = 2.0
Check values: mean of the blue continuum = 25.5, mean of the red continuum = 26.8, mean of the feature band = 24.4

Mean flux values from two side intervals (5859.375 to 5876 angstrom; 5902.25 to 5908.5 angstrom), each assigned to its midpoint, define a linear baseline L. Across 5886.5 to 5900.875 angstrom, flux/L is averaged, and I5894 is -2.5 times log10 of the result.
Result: 0.12 mag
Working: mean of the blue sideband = 25.5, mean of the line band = 23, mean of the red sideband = 25.5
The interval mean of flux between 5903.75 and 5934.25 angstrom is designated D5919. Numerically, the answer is 25.6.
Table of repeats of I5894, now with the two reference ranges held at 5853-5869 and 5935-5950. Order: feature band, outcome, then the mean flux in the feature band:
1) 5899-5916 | 0.06 mag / 24.6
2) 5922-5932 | 0.01 mag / 26.2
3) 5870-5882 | -0.08 mag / 27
